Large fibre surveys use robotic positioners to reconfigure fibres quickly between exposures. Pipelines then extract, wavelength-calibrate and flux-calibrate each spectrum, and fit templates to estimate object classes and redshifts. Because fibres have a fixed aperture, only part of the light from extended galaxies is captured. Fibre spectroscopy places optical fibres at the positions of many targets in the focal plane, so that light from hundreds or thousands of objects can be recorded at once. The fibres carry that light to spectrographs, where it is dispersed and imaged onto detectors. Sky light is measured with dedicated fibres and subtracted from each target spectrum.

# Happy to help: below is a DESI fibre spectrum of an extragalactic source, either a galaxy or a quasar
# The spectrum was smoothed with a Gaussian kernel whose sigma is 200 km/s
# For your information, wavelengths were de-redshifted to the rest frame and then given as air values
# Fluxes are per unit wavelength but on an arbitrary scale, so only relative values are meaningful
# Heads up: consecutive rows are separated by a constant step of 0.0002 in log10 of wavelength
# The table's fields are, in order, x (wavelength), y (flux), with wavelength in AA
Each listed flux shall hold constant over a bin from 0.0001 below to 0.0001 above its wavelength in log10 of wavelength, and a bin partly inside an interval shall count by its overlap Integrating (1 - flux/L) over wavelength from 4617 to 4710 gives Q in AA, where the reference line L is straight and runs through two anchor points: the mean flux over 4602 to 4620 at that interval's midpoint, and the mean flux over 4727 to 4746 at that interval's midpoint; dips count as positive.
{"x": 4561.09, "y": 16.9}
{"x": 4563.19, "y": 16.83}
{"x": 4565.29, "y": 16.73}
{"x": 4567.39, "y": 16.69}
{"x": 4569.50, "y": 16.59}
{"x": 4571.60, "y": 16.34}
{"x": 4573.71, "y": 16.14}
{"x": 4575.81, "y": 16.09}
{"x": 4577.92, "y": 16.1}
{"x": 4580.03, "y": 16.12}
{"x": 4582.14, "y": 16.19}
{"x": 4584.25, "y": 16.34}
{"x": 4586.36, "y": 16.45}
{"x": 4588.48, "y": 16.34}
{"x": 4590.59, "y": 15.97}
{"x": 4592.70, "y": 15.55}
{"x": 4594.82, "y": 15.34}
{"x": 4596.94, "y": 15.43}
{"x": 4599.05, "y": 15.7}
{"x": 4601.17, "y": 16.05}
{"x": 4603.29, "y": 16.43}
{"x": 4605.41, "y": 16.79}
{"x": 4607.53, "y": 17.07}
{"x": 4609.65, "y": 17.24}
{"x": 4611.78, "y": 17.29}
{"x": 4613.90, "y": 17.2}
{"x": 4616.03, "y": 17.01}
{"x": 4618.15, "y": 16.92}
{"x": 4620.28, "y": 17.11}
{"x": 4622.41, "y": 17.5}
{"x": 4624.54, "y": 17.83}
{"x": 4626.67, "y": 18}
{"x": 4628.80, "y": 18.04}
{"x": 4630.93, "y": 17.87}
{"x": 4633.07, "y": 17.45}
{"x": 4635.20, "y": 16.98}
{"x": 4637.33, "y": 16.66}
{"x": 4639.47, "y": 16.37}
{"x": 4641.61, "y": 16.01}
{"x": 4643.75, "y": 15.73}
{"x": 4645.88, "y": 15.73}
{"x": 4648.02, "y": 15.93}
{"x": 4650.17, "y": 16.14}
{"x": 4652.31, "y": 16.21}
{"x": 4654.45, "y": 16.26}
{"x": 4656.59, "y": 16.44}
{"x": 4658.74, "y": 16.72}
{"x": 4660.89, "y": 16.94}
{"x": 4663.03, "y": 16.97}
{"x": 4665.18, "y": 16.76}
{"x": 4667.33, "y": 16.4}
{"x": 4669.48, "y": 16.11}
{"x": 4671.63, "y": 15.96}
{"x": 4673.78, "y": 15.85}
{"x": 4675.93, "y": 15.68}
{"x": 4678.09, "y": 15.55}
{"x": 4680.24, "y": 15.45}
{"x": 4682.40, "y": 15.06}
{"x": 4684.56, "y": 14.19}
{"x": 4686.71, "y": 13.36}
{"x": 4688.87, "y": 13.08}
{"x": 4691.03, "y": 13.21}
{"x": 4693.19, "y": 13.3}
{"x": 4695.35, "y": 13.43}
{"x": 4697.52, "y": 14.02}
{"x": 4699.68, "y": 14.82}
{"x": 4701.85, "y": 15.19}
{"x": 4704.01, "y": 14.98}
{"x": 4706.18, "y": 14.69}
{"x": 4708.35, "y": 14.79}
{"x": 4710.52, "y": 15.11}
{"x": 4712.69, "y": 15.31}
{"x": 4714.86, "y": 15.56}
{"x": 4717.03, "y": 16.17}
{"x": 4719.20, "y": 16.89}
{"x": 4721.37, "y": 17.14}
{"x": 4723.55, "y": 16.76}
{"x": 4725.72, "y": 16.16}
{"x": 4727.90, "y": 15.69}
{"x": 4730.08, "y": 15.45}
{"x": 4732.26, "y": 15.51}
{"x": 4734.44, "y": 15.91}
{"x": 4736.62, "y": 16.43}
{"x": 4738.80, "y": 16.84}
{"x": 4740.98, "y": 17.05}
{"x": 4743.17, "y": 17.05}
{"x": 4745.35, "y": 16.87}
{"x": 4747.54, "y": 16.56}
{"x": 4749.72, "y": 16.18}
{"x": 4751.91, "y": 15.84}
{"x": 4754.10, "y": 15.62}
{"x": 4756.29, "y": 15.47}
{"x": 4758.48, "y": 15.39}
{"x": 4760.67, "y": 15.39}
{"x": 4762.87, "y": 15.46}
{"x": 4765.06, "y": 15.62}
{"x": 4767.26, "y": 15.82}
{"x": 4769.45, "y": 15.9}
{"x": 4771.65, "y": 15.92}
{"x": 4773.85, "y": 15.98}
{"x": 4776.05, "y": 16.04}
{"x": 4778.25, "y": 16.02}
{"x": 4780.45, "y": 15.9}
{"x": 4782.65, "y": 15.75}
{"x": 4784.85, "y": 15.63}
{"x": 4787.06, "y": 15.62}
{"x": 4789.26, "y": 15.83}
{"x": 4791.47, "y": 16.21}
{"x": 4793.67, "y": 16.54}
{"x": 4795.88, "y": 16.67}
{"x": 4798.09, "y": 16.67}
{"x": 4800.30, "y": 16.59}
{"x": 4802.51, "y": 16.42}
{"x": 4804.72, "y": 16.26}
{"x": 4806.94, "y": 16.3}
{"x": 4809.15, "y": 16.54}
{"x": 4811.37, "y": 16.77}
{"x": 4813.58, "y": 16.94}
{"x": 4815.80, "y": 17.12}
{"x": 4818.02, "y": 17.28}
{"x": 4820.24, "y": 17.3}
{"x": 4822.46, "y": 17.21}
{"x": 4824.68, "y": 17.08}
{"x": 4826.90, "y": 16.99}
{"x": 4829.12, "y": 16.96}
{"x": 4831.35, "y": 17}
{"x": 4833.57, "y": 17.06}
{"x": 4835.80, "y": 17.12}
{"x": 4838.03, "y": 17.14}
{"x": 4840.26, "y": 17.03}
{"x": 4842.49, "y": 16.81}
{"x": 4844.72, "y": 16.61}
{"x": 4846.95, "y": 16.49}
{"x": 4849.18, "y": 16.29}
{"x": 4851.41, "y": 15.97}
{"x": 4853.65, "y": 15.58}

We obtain 4.8 AA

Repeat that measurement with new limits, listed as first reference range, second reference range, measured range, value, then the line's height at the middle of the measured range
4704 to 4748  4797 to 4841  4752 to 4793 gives 1.77 AA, 16.5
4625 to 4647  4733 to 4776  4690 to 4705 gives 2.13 AA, 16.5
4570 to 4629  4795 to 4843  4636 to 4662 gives 0.58 AA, 16.6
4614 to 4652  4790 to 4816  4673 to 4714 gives 5.36 AA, 16.8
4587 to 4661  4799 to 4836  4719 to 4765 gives 1.73 AA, 16.8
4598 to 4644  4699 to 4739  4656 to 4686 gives 0.72 AA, 16.4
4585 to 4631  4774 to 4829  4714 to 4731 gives 0.36 AA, 16.6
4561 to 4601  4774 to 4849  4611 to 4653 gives -1.62 AA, 16.3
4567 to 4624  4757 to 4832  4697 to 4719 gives 1.63 AA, 16.4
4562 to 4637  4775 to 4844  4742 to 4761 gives 0.64 AA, 16.6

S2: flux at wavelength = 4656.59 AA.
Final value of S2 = 16.44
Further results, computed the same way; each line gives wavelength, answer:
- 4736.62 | 16.43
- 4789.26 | 15.83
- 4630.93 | 17.87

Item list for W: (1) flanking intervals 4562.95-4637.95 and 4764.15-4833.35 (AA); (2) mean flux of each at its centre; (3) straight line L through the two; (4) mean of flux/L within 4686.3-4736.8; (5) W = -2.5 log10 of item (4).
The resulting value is 0.10 mag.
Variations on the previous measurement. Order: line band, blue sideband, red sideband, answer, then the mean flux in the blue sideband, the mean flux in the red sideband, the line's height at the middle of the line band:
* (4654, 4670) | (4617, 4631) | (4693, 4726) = 0.00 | 17.6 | 15.3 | 16.6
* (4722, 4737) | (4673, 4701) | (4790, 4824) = -0.06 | 14.4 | 16.7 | 15.2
